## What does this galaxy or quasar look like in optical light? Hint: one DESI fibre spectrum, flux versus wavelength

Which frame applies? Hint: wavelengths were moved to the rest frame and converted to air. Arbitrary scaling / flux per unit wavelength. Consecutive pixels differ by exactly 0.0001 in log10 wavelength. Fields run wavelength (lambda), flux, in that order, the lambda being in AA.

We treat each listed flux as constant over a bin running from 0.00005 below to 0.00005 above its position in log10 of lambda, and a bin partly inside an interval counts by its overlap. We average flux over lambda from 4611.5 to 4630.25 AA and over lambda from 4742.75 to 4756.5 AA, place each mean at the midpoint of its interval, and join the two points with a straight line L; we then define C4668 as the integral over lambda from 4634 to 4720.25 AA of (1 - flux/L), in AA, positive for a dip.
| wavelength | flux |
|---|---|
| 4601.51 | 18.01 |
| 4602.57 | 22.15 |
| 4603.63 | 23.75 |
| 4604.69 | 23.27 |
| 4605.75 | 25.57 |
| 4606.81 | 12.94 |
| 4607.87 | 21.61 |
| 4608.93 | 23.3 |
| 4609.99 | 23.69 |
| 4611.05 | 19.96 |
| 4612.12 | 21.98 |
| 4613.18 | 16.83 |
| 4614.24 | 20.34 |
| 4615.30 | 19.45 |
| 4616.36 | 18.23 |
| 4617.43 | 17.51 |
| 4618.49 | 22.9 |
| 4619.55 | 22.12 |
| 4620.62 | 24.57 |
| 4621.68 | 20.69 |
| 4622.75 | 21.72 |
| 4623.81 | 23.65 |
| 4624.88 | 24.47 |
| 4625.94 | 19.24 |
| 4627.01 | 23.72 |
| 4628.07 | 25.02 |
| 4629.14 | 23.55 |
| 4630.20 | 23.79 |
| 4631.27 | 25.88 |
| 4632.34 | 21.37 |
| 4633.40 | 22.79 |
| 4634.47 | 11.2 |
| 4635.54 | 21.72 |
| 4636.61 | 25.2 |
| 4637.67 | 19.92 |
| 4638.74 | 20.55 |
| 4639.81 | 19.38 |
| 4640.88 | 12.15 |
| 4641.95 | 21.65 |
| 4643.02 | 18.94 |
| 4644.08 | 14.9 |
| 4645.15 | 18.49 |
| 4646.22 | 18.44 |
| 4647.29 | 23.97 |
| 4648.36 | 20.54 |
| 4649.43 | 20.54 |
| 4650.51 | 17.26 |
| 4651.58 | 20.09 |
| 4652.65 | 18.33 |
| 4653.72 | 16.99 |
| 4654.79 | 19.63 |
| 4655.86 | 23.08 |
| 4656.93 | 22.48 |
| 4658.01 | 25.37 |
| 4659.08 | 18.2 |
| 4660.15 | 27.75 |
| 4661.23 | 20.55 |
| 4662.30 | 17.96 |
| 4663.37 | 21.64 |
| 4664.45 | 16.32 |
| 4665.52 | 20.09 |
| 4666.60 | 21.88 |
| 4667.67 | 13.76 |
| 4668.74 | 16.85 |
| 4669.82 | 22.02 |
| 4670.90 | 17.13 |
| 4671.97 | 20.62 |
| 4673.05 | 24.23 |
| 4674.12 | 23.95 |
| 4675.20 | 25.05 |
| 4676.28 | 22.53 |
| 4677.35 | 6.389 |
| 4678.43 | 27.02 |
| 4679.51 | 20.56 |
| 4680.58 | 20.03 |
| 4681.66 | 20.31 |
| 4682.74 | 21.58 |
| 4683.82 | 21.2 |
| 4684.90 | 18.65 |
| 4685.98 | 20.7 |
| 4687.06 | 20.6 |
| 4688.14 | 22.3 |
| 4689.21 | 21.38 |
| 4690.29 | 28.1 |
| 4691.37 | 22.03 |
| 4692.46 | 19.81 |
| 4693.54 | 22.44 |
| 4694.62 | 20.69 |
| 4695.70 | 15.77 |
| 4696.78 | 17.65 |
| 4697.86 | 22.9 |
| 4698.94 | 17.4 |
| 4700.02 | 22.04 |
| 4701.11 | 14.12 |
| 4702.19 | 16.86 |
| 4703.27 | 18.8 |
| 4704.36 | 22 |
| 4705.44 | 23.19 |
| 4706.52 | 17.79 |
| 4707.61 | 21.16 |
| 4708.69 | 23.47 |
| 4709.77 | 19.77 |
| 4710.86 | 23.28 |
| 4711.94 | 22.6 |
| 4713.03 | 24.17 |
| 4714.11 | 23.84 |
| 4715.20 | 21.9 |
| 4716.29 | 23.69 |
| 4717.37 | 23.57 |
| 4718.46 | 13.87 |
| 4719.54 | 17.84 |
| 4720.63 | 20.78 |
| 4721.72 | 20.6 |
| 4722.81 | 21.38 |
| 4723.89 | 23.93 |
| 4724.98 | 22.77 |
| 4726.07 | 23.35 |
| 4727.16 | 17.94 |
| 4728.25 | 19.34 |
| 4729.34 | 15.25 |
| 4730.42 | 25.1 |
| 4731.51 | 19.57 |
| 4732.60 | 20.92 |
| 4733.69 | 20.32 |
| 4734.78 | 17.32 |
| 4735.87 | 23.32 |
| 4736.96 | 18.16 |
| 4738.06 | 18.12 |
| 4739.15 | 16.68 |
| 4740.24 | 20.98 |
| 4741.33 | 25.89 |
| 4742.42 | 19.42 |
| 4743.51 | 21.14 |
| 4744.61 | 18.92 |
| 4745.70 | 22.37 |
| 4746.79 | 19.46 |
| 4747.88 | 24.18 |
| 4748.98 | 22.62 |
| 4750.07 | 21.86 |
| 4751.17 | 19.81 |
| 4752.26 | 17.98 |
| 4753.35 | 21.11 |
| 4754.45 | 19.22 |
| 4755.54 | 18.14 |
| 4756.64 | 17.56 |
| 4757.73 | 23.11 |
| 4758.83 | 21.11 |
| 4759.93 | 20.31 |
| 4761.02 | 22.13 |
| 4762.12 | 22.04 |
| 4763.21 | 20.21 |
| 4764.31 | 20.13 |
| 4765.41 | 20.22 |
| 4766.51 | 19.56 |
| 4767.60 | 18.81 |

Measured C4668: 3.2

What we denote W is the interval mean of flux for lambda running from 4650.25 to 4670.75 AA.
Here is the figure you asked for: 20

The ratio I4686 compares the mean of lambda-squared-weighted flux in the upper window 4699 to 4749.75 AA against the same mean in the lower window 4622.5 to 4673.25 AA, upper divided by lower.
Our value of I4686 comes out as 1.04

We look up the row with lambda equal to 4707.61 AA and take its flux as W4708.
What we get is 21.16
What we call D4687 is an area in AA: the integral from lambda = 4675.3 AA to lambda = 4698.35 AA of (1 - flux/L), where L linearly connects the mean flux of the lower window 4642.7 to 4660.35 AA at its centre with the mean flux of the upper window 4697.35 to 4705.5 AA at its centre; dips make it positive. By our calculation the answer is -1.21 AA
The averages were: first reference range 20.2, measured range 20.7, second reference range 19.4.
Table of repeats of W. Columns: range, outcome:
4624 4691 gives 20.7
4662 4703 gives 20.1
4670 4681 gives 20.8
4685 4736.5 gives 20.8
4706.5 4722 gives 21.3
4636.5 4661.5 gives 20.1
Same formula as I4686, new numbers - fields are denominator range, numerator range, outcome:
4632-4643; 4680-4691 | 1.12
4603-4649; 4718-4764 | 1.02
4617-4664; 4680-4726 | 1.03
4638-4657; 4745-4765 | 1.13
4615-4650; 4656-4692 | 1.02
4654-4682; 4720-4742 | 1.03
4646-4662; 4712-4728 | 1.05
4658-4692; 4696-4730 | 1.01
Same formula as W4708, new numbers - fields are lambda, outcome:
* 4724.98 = 22.77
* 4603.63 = 23.75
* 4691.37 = 22.03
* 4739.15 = 16.68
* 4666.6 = 21.88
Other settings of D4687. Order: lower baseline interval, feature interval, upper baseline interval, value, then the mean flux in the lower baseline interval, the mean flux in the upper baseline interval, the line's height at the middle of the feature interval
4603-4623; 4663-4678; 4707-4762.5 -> 1.1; 21.1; 20.8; 21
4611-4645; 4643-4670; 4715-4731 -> 1.2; 20.8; 20.7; 20.8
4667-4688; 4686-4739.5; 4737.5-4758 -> -0.8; 20.2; 20.4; 20.3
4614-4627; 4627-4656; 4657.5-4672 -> 0.7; 21.4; 20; 20.7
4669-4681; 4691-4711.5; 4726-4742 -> 0.4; 20.8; 20.1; 20.5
